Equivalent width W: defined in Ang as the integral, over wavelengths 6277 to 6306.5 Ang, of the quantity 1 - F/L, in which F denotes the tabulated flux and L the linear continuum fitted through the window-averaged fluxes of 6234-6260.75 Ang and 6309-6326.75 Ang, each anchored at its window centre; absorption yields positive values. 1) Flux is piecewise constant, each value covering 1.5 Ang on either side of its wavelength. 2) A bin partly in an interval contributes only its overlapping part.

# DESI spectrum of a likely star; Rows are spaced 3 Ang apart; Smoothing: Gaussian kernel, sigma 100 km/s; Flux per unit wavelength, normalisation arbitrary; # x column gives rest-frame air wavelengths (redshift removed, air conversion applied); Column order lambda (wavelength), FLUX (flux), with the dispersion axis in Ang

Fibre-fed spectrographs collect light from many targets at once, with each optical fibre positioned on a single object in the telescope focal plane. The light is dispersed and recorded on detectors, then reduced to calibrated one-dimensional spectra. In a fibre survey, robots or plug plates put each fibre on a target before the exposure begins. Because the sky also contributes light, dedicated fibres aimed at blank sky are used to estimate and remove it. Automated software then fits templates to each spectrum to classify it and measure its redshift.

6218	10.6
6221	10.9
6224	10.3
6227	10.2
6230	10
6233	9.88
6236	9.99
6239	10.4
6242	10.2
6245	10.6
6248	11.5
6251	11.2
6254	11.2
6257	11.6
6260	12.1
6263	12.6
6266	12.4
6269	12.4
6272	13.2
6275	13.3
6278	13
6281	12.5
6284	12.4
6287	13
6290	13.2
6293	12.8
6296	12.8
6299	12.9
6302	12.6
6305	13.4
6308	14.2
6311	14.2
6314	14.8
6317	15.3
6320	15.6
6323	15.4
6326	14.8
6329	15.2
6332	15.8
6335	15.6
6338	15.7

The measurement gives 1.35 Ang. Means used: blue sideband 10.9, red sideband 15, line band 12.9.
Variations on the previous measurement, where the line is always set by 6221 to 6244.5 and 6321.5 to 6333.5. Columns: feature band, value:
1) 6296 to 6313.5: 0.8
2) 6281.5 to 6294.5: 0.3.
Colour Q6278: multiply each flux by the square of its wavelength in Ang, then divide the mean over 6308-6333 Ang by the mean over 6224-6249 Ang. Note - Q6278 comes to 1.50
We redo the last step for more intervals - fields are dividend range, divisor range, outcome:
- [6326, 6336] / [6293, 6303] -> 1.22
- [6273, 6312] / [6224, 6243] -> 1.32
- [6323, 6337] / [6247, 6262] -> 1.36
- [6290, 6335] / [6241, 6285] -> 1.21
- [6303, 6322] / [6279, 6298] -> 1.15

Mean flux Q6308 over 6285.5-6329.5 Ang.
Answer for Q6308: 14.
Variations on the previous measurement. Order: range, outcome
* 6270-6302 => 12.9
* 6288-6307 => 13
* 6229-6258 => 10.7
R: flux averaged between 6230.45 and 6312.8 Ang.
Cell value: 12.2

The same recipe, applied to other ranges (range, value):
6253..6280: 12.4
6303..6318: 14.3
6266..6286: 12.8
